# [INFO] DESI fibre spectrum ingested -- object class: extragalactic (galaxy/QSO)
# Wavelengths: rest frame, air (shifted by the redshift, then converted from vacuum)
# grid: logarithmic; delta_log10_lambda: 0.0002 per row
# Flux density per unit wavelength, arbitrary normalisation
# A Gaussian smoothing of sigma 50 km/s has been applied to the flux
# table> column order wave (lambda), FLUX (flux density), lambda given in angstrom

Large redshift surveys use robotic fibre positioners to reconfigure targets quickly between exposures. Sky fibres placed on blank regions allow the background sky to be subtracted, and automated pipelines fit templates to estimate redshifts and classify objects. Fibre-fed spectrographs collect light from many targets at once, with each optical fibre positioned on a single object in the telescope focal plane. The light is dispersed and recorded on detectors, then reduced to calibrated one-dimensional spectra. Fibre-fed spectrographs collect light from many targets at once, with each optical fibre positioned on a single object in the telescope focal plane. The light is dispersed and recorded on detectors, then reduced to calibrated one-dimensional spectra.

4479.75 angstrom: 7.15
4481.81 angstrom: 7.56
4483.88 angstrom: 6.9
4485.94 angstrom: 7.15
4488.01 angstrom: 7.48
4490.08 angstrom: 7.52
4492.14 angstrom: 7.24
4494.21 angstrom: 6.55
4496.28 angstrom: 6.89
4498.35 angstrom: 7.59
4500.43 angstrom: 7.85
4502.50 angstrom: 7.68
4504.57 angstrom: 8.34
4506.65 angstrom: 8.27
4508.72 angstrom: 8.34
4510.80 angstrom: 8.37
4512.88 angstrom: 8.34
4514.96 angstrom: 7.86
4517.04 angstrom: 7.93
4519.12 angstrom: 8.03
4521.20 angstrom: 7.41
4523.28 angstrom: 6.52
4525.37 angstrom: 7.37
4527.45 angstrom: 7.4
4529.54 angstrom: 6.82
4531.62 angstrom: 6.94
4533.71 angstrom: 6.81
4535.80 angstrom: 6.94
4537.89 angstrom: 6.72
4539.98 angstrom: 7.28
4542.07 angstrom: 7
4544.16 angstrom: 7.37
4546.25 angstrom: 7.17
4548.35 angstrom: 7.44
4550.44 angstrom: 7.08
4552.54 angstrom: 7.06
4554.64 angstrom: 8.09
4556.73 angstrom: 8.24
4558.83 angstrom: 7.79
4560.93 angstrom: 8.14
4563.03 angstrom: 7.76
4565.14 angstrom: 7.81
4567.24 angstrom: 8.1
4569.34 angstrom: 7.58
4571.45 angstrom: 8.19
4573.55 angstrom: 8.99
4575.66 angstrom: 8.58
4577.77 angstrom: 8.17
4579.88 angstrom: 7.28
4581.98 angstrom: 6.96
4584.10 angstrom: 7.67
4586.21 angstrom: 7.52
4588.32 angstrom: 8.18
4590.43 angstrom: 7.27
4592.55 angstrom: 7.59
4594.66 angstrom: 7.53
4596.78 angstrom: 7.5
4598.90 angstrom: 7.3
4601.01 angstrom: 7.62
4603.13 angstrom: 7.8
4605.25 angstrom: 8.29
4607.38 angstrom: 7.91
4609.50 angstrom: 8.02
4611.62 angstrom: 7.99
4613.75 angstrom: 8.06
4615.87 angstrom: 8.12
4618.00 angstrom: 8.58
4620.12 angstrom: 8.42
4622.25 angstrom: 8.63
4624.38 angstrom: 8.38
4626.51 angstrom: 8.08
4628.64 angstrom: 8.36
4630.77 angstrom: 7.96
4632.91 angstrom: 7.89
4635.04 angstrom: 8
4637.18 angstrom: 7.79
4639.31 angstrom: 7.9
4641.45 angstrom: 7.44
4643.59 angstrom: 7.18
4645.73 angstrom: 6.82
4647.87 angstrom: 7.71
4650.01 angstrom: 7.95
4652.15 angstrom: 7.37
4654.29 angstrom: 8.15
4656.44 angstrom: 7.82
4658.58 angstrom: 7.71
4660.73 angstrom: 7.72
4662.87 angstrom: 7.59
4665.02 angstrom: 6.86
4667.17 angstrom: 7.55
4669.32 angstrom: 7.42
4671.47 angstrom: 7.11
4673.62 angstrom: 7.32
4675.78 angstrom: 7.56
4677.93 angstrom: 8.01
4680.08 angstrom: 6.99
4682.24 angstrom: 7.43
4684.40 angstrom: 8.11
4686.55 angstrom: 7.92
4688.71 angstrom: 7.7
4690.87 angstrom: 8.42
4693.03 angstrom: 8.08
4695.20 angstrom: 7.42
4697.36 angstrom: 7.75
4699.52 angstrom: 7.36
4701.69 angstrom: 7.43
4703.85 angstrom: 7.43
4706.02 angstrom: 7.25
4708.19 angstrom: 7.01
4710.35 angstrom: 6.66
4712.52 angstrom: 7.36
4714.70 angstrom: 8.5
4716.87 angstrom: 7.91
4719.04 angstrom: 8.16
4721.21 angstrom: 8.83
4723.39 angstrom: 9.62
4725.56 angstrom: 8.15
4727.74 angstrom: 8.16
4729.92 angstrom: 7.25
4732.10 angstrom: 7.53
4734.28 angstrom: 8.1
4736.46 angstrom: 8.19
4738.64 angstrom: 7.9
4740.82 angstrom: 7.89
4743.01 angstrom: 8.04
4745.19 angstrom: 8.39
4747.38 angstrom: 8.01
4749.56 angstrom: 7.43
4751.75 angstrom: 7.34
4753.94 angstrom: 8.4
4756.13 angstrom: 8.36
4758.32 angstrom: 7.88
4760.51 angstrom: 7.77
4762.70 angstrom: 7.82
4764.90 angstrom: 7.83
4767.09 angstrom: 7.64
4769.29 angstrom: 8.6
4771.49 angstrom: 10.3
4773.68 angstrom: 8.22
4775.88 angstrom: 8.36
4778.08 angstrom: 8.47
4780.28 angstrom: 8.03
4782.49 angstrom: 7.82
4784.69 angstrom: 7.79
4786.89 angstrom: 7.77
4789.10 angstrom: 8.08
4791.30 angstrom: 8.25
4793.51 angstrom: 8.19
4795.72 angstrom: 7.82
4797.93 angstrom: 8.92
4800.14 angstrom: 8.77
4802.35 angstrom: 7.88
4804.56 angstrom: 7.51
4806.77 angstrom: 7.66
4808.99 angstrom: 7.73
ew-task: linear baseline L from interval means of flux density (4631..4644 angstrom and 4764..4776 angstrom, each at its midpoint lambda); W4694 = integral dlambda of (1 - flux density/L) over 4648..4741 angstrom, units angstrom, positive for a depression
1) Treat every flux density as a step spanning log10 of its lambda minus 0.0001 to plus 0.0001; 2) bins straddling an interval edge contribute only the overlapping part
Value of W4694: 3.9 angstrom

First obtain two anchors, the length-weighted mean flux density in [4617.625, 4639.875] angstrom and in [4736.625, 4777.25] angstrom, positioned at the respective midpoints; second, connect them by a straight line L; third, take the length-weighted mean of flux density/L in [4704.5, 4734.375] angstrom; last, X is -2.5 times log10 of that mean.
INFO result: 0.04 mag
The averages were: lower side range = 8.18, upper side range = 8.13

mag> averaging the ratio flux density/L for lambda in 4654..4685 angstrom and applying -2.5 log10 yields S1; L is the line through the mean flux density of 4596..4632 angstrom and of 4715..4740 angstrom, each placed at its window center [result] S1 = 0.08 mag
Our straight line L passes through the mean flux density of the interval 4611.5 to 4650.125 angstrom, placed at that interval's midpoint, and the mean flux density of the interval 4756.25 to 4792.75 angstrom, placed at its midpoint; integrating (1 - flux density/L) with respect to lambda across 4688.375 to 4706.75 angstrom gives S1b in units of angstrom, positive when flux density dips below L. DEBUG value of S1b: 0.9 angstrom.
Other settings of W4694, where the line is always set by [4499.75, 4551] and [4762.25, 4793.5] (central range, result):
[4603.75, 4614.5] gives -0.4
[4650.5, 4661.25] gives 0.1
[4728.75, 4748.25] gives 0.4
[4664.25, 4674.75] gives 0.9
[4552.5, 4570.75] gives -0.7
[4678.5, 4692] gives 0.3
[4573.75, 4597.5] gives -0.1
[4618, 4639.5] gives -1.1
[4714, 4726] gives -0.7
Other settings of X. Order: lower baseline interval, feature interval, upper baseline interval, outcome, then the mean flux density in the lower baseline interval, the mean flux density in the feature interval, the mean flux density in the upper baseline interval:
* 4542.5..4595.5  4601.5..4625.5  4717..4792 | -0.048 mag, 7.74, 8.19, 8.13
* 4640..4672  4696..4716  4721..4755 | 0.059 mag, 7.5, 7.42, 8.06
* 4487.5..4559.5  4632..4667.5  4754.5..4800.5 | 0.032 mag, 7.48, 7.62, 8.22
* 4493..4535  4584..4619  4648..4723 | -0.030 mag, 7.56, 7.82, 7.66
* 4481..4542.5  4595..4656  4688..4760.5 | -0.031 mag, 7.44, 7.89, 7.88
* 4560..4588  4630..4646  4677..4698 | 0.026 mag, 7.91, 7.65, 7.78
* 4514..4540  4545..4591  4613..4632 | -0.014 mag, 7.23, 7.78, 8.29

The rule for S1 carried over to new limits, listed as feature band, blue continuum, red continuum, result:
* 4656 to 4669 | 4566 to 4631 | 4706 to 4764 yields 0.059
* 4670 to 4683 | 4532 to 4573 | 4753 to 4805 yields 0.069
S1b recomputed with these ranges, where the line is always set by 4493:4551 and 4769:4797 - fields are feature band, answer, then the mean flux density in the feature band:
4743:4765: 0.7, 7.93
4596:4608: -0.1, 7.73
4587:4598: 0.1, 7.61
